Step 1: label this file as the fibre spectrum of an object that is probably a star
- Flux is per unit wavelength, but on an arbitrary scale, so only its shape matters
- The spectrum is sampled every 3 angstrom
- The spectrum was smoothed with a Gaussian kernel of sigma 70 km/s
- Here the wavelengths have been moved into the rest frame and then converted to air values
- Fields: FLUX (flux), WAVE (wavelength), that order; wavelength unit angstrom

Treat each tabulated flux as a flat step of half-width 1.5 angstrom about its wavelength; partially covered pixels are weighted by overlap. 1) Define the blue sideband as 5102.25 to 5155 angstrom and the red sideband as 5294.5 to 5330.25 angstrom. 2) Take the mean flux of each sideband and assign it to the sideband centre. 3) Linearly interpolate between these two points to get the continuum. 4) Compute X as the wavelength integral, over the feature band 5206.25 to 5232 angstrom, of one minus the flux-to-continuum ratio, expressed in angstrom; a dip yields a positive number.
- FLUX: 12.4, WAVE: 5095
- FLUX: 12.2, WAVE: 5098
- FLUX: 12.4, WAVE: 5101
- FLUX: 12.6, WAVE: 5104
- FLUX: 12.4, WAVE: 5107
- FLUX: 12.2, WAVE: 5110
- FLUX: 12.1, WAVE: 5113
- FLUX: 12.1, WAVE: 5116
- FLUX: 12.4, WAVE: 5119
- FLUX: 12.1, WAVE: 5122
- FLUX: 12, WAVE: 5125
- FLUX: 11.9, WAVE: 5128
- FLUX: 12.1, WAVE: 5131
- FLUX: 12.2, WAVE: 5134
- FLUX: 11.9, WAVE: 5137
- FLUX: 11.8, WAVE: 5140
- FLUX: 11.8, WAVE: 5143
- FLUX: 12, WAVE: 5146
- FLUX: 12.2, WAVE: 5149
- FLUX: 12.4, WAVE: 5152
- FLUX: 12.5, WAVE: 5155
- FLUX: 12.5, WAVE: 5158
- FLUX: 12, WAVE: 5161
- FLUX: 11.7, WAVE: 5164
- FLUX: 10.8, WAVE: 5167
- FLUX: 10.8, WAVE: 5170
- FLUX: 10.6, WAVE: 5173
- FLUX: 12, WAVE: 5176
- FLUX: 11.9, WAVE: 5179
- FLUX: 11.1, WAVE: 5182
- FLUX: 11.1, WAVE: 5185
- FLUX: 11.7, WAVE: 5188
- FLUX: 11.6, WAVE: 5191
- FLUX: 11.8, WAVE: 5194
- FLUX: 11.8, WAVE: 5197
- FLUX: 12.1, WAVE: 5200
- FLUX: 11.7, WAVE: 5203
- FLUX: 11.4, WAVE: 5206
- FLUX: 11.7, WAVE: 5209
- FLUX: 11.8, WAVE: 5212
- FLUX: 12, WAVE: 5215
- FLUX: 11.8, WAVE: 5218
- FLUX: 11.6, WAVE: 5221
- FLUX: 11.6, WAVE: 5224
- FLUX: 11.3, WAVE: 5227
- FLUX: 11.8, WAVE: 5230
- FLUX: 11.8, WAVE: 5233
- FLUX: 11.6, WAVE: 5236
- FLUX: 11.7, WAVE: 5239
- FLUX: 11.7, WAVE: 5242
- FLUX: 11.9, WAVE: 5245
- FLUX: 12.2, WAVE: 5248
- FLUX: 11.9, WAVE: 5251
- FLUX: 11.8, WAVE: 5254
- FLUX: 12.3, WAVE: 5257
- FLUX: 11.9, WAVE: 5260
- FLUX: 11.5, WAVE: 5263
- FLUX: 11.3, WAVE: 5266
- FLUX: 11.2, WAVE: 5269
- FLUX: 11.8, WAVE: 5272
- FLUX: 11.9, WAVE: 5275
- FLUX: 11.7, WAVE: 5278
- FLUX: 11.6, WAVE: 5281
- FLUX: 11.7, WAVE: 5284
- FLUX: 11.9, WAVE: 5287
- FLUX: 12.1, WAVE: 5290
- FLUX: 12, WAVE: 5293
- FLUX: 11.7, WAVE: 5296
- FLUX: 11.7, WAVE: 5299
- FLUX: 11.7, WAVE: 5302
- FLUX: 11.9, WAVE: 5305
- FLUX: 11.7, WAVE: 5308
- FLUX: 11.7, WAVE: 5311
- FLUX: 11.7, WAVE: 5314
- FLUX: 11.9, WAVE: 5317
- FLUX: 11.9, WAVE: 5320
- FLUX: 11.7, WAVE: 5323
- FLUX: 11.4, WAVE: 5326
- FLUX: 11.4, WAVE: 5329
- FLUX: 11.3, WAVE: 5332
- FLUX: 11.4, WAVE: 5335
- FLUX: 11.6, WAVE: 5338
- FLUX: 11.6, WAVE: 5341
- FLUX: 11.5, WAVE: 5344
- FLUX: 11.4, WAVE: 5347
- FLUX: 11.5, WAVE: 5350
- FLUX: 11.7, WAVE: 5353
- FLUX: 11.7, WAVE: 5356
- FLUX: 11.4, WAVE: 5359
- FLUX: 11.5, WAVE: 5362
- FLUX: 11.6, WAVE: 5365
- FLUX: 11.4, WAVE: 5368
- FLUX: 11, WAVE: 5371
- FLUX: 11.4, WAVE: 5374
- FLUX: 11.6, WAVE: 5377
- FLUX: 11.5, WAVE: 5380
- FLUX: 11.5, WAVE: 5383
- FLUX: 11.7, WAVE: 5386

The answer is 0.51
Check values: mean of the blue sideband 12.1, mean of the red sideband 11.7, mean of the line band 11.7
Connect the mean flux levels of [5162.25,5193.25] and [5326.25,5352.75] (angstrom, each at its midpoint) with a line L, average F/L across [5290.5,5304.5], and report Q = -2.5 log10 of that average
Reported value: -0.03 mag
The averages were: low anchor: 11.3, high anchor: 11.5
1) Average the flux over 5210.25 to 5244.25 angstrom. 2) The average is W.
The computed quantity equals 11.7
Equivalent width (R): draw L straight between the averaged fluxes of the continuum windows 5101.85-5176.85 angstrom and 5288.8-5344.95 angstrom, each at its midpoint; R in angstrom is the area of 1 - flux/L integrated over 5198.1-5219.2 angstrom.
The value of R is 0.1 angstrom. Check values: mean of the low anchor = 12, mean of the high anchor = 11.7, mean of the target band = 11.8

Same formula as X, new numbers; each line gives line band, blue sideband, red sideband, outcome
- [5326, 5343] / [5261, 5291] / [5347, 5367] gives 0.19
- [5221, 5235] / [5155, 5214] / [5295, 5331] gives 0.02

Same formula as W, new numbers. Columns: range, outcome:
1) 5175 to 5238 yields 11.7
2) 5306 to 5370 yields 11.6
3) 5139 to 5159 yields 12.2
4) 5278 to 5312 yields 11.8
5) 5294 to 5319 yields 11.8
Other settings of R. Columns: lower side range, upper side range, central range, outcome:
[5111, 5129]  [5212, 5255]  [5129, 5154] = 0.0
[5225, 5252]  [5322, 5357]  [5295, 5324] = -0.4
